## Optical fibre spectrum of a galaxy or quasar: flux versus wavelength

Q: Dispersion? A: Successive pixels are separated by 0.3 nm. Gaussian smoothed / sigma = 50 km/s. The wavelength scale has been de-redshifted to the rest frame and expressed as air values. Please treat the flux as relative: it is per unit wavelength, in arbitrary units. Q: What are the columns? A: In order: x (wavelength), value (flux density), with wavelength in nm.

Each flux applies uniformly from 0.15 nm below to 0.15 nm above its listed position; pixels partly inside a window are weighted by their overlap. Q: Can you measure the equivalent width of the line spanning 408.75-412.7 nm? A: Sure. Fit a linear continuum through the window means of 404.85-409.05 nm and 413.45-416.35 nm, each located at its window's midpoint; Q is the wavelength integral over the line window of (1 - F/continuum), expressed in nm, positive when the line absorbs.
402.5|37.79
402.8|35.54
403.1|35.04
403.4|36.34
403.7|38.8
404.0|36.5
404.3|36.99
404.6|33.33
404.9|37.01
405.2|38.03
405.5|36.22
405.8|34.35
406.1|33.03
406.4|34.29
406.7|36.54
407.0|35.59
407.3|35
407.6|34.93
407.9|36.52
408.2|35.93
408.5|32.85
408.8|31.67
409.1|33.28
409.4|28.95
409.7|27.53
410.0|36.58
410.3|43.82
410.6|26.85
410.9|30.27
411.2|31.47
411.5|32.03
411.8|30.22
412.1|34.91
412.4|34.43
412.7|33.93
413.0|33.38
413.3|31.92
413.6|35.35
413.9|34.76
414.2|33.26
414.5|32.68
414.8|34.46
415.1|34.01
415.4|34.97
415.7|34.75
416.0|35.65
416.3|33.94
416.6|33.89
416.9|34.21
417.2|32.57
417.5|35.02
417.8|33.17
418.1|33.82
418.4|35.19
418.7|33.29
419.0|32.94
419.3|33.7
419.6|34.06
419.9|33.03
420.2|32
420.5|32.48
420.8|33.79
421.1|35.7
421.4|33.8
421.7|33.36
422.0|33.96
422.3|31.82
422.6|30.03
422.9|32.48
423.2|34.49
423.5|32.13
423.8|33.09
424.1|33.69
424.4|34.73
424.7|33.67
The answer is 0.25 nm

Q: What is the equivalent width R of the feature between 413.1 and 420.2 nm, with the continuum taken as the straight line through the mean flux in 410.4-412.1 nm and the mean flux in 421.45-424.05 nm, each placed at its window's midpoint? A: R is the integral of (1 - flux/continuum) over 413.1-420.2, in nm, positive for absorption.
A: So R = -0.47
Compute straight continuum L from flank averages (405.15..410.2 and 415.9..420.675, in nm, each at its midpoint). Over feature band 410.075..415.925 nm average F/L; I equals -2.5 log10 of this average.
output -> 0.01 mag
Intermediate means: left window 34.2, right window 33.7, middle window 33.6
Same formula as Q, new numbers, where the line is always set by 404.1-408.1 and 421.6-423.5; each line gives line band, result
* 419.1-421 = -0.01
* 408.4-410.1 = 0.16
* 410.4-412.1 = 0.18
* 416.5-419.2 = -0.03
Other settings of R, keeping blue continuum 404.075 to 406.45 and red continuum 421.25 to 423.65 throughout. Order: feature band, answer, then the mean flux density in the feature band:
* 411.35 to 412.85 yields 0.06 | 33.1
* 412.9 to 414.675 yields 0.03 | 33.6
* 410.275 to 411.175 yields 0.07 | 31.9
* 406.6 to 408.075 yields -0.02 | 35.7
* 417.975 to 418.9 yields -0.02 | 34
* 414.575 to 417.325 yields -0.04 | 34.2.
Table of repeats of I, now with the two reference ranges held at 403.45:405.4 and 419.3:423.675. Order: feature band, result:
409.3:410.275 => 0.09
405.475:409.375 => 0.05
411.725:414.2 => 0.04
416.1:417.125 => 0.00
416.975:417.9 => 0.01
